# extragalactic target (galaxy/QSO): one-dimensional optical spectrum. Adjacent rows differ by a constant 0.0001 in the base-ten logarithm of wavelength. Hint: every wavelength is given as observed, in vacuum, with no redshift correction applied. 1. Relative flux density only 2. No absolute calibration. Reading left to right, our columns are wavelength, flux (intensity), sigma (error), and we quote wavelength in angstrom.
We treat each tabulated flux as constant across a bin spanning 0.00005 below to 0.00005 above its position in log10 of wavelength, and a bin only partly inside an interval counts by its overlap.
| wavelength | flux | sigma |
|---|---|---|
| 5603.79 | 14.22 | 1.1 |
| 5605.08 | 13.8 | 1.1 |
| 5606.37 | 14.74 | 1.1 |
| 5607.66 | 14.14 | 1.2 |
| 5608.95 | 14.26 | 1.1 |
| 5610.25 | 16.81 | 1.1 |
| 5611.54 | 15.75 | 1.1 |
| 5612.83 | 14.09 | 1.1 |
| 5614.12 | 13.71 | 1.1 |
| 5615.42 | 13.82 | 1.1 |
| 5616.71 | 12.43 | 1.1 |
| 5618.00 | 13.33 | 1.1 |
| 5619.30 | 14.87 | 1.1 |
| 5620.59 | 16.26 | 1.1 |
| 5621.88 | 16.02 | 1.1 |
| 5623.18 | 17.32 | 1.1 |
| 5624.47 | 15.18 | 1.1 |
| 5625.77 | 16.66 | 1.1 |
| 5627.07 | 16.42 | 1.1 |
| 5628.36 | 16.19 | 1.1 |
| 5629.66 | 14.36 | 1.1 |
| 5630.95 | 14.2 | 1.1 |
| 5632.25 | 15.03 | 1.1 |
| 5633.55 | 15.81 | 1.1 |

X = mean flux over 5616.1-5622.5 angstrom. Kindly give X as 14.6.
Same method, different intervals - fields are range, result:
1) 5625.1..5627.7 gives 16.5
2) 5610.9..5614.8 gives 14.5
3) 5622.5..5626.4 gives 16.4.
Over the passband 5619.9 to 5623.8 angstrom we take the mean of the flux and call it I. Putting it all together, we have 16.5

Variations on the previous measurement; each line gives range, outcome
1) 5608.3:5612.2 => 15.6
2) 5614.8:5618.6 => 13.2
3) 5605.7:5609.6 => 14.4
